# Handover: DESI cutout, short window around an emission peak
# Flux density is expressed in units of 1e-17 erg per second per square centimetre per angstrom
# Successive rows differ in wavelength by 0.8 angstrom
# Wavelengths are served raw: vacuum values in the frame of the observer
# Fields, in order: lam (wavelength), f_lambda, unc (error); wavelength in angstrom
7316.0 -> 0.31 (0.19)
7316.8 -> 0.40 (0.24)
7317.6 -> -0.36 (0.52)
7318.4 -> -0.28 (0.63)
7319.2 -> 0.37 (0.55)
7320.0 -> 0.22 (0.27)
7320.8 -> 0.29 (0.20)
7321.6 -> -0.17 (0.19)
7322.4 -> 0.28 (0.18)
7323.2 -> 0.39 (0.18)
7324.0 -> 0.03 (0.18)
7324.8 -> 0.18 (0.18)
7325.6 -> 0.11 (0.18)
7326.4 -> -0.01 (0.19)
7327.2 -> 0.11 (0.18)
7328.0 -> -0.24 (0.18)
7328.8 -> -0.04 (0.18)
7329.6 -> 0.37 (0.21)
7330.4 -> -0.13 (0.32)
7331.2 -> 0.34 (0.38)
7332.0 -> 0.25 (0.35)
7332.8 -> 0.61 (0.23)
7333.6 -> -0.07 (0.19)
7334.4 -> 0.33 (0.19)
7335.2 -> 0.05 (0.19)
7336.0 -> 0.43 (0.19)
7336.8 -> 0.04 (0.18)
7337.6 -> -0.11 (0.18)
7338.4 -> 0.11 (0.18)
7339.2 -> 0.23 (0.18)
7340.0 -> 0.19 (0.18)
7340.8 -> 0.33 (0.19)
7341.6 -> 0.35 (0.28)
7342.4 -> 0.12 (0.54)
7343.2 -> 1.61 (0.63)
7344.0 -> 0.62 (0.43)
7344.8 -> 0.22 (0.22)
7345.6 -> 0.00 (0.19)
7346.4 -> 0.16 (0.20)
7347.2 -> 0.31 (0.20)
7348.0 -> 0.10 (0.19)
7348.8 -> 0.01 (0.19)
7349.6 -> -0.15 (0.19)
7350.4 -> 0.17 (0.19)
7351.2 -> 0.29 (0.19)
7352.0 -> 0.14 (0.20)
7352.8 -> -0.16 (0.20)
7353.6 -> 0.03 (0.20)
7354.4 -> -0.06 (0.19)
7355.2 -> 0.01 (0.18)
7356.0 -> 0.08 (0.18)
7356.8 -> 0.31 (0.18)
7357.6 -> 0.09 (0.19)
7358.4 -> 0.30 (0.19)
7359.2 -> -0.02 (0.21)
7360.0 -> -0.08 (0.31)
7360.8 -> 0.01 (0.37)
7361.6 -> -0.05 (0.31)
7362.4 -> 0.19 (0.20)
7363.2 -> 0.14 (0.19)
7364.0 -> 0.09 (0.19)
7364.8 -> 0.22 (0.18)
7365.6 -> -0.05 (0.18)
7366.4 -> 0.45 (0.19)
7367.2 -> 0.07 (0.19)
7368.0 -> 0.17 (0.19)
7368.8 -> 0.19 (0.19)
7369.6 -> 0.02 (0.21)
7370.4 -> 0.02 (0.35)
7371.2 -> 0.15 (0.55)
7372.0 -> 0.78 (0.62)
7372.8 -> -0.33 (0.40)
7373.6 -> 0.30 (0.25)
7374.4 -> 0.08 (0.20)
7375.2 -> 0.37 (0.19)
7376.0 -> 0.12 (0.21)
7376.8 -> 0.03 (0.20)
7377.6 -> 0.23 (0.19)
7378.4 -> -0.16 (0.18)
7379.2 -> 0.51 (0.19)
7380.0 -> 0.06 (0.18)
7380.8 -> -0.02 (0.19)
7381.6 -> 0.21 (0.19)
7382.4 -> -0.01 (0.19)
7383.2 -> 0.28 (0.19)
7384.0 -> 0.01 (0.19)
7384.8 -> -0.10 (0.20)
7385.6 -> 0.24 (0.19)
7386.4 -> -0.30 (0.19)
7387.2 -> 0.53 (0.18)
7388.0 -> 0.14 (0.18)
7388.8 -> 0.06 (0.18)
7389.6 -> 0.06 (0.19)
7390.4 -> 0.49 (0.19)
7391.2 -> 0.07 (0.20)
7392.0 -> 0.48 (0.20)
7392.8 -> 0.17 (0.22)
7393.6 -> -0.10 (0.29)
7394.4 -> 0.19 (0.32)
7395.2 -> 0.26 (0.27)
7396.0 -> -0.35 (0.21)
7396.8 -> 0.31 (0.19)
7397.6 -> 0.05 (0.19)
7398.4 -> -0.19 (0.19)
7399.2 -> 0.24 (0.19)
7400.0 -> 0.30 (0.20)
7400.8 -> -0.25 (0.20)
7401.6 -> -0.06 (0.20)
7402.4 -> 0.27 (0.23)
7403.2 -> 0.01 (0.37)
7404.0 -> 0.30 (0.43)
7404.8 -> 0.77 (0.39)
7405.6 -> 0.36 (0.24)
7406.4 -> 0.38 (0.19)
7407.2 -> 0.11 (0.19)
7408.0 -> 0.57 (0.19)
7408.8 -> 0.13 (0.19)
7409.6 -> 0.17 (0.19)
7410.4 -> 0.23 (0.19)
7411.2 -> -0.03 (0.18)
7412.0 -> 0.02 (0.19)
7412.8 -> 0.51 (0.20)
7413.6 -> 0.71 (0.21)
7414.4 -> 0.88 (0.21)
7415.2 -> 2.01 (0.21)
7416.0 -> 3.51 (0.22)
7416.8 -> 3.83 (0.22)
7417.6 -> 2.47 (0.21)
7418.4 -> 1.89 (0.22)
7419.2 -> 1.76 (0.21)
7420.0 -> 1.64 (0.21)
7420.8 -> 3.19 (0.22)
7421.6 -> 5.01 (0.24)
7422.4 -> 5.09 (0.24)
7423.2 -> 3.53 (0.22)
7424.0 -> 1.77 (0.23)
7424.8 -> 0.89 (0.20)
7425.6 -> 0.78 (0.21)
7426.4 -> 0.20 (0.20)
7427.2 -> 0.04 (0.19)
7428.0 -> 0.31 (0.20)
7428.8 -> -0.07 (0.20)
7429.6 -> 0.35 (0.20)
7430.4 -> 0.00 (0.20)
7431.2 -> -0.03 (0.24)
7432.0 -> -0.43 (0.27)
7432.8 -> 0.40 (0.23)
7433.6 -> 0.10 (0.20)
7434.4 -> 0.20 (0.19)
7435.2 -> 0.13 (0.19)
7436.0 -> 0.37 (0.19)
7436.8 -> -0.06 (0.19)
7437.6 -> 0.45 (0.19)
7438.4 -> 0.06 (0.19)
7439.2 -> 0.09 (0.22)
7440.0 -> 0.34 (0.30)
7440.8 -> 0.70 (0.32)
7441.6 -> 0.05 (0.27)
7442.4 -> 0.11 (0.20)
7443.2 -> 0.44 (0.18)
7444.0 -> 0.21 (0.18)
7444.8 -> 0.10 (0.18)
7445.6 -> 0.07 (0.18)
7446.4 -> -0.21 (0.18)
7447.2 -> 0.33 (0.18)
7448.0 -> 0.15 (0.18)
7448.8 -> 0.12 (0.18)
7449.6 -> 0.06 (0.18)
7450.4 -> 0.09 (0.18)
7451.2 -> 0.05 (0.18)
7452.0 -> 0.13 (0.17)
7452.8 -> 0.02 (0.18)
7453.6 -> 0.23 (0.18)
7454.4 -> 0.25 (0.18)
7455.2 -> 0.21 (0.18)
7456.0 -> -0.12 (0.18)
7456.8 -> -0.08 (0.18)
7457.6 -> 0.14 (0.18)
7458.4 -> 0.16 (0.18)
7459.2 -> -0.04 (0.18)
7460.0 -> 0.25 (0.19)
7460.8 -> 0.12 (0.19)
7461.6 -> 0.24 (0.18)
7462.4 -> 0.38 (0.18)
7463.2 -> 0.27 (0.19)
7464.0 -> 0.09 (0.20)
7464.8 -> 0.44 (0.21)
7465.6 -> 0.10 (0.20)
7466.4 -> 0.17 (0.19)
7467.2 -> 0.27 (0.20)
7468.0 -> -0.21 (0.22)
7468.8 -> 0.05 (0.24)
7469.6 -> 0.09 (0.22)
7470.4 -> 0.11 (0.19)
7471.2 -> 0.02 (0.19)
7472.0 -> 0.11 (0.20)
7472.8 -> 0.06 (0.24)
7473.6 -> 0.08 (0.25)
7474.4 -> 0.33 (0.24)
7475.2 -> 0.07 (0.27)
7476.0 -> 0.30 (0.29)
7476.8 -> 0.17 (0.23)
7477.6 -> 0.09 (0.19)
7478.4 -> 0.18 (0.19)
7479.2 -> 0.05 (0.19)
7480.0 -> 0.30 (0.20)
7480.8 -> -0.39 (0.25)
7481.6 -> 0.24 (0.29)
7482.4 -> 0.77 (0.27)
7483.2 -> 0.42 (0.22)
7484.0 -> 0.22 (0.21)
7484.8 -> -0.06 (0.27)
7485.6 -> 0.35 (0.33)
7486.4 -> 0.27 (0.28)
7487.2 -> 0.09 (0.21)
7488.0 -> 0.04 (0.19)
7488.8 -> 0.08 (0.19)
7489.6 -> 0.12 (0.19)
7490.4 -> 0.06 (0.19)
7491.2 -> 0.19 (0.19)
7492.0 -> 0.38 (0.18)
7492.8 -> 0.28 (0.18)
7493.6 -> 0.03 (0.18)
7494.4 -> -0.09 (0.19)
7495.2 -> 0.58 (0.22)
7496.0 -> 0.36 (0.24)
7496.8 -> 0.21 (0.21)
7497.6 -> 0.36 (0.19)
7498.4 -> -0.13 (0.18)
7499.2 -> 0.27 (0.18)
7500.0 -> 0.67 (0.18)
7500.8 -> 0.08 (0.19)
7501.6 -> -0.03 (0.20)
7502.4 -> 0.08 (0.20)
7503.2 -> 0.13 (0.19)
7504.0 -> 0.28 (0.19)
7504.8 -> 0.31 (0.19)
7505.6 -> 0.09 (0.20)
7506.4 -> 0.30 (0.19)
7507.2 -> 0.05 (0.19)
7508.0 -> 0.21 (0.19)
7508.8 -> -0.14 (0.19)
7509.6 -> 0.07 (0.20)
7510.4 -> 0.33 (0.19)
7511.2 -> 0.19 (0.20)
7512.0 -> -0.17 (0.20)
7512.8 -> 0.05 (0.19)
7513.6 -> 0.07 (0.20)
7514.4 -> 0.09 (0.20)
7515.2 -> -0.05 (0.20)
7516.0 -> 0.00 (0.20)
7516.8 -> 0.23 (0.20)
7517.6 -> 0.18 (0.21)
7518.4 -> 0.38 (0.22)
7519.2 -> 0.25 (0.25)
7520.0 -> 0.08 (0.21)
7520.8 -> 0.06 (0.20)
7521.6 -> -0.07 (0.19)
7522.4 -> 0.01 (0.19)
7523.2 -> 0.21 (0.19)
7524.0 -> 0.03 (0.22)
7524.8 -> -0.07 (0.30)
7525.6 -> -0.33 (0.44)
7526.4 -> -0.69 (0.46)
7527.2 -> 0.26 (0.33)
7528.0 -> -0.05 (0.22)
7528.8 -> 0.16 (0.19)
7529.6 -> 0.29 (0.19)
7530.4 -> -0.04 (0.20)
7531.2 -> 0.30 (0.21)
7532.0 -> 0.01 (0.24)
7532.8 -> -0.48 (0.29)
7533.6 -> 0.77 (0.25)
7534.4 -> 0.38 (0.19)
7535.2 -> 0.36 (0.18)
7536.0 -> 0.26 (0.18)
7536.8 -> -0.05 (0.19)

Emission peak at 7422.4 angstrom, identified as [O II] 3727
